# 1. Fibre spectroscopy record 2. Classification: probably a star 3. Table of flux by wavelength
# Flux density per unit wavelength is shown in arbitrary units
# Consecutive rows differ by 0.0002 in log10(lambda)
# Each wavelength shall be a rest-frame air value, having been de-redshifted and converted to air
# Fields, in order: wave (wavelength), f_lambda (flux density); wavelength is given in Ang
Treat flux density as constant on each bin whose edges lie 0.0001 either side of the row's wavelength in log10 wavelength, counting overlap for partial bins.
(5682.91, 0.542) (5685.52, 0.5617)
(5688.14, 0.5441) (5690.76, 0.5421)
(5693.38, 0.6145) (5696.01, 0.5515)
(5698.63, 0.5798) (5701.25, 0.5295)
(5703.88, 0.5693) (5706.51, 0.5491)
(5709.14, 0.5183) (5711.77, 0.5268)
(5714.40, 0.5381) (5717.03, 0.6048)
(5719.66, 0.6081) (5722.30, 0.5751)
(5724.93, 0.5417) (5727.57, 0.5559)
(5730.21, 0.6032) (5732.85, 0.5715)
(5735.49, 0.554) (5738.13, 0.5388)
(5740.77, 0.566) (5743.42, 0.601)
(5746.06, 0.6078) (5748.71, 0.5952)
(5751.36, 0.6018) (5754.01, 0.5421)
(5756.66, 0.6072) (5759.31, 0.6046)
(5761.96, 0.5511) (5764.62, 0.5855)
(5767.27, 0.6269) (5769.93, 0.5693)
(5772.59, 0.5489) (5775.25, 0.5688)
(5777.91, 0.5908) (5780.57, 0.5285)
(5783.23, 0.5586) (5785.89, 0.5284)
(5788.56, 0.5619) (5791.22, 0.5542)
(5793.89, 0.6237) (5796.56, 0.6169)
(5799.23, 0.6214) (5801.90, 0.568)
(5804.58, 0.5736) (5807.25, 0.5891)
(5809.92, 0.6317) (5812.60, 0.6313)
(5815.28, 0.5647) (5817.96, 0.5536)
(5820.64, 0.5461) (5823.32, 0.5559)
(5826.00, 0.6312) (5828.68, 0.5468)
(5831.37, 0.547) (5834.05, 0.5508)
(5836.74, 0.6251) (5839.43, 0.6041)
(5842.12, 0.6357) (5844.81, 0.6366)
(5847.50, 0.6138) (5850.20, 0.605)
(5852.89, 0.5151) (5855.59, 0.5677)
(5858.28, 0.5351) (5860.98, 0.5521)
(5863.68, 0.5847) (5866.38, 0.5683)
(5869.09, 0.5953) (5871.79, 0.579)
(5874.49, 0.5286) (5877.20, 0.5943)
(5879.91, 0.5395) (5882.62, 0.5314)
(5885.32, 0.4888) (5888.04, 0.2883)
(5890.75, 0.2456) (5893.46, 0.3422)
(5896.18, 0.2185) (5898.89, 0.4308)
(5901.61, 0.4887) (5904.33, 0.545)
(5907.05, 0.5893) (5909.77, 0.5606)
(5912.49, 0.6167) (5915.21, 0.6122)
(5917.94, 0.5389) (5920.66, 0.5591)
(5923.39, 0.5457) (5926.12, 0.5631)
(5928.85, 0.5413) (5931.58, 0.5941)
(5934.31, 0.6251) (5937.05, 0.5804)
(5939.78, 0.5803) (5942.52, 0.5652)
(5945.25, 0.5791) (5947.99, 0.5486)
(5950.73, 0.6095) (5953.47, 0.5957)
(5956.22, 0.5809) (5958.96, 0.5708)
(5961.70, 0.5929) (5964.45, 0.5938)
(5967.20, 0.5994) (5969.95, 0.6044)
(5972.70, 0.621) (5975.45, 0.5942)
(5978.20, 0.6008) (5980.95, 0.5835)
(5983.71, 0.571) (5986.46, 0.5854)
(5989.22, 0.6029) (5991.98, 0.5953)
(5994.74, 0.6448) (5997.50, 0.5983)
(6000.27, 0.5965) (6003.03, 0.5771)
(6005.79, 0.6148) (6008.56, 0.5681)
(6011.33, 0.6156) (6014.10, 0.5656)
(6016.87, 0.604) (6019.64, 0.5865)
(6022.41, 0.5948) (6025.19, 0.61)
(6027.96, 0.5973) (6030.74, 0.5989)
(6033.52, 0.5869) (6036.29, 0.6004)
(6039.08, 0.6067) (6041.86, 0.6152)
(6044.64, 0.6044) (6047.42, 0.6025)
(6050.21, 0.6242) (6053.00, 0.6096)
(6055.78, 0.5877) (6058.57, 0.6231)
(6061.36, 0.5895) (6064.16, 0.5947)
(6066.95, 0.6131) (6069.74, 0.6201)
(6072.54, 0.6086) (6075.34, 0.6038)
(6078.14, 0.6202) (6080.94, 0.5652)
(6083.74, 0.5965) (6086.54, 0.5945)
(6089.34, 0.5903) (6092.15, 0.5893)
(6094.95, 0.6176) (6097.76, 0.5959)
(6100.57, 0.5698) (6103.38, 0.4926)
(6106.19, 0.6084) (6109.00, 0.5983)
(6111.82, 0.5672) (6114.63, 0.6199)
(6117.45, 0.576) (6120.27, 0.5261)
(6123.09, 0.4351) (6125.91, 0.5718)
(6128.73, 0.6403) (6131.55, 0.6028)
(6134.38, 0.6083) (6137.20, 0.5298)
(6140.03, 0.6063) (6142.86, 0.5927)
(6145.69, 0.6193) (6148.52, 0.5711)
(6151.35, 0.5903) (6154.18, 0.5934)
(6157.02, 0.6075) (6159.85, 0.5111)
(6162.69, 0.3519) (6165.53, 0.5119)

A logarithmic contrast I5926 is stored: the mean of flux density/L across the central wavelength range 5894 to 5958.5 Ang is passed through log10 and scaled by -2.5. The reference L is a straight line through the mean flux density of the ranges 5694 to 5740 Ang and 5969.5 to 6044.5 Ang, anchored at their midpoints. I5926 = 0.07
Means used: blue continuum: 0.561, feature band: 0.549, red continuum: 0.598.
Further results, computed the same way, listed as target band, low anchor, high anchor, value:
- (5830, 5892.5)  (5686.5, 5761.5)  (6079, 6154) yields 0.06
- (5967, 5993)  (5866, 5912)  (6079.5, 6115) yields -0.14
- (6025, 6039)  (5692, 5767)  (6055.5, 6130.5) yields -0.03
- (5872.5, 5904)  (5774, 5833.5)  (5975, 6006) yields 0.33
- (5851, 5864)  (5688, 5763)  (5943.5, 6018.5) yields 0.06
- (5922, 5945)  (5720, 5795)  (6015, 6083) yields 0.03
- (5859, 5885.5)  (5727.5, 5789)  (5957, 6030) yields 0.05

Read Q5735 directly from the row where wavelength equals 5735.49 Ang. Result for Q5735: 0.554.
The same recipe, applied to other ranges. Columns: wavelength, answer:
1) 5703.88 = 0.5693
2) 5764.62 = 0.5855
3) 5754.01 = 0.5421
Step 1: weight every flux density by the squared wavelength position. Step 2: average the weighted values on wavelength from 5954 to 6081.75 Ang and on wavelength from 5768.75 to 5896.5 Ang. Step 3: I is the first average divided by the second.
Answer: 1.16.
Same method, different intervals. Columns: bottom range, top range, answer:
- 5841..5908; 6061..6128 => 1.23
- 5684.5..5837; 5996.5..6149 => 1.15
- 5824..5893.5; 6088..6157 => 1.17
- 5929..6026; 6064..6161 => 1.03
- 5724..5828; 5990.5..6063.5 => 1.13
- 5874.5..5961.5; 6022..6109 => 1.19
